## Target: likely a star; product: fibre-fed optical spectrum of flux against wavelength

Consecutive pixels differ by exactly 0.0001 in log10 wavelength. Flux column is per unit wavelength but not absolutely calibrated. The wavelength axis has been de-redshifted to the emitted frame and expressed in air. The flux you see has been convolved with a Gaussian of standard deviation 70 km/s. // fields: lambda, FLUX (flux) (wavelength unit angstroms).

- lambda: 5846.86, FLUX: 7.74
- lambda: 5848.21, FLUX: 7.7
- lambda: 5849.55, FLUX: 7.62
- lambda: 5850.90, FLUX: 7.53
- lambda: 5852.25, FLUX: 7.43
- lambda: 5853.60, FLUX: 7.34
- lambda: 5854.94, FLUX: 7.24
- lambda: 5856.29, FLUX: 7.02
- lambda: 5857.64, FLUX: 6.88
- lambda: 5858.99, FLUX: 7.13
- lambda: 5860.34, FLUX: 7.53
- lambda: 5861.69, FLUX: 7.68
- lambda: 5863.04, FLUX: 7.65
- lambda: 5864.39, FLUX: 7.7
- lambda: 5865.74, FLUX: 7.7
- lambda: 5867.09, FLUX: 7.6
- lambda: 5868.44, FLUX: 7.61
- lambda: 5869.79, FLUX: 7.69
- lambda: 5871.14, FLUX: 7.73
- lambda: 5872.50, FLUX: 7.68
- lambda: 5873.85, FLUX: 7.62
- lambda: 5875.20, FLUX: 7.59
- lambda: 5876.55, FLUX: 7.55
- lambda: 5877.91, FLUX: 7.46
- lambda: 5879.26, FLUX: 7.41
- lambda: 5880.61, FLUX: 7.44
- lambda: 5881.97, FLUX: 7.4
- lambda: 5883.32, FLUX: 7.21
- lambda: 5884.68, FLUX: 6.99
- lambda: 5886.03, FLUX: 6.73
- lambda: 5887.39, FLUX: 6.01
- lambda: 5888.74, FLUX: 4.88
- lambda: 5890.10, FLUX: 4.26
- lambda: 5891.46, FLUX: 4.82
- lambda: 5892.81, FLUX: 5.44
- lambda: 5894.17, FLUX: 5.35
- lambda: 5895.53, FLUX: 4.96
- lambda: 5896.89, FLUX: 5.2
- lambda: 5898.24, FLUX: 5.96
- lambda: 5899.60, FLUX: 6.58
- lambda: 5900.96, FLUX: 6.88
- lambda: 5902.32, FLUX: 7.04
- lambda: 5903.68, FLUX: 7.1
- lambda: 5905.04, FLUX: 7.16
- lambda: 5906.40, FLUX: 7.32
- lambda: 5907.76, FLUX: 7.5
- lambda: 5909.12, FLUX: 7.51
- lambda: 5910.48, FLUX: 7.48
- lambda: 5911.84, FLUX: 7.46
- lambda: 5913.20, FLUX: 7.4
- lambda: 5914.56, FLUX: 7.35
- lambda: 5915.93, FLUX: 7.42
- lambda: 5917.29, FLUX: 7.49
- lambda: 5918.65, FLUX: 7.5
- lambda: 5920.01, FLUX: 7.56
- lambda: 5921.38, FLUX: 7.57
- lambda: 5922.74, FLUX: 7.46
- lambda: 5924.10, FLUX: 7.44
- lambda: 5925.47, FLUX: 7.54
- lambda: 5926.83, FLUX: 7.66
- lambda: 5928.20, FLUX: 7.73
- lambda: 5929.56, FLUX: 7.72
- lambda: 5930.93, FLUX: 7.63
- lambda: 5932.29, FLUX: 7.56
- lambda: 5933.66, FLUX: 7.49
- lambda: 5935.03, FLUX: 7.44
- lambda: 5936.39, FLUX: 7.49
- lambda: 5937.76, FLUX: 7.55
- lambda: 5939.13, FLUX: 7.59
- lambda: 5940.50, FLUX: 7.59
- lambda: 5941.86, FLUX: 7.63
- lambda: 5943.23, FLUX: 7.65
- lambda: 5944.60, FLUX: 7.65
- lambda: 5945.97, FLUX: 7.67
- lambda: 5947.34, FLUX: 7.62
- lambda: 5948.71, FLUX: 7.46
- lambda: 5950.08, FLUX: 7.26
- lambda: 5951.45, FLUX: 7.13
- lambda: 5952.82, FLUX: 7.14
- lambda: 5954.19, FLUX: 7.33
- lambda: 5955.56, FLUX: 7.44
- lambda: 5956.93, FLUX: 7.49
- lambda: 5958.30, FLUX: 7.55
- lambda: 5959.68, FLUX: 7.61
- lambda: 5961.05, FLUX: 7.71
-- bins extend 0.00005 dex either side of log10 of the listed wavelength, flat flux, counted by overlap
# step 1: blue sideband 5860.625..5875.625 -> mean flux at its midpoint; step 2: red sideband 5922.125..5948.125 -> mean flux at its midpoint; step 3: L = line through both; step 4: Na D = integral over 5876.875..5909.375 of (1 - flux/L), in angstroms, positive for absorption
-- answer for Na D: 5.1 angstroms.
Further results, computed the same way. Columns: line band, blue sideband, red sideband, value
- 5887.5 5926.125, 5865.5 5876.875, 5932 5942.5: 4.55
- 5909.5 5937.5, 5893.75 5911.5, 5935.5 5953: -1.75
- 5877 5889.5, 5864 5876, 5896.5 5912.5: 0.96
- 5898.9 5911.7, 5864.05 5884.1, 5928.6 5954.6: 0.59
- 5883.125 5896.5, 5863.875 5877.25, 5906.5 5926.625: 3.49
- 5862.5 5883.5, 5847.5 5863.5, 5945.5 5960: -0.50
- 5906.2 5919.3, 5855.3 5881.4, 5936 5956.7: 0.07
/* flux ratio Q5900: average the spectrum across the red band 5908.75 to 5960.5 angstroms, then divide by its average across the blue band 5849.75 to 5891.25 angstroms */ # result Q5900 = 1.05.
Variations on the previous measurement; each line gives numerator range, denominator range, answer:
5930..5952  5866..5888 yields 1.02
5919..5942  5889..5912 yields 1.20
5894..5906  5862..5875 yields 0.82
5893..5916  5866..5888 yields 0.92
